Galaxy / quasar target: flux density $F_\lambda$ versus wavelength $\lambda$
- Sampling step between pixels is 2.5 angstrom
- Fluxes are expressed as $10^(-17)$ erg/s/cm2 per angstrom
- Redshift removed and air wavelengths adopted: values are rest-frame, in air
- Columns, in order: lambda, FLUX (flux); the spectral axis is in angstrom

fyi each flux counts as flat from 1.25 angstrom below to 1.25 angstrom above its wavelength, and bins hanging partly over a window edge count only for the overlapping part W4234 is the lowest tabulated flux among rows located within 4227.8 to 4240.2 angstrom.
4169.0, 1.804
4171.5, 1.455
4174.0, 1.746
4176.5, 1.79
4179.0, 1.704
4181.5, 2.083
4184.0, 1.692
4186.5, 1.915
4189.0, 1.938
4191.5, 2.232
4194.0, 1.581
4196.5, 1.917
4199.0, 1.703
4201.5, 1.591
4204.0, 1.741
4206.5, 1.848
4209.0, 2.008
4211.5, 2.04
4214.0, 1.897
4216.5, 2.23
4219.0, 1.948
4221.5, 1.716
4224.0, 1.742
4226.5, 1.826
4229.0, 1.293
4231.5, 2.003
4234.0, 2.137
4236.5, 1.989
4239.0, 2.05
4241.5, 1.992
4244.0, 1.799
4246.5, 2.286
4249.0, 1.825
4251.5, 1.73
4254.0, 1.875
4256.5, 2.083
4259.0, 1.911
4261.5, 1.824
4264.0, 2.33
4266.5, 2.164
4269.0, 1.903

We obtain 1.293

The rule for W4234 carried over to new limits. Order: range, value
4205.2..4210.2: 1.848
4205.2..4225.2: 1.716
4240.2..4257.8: 1.73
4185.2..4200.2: 1.581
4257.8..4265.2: 1.824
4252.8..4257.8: 1.875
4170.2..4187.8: 1.455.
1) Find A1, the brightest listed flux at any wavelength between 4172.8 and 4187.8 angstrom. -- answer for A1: 2.083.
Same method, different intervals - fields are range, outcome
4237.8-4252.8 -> 2.286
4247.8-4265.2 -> 2.33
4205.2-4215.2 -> 2.04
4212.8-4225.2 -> 2.23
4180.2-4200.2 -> 2.232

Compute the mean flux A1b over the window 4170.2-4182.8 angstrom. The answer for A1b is 1.76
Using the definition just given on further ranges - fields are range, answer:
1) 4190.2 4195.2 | 1.91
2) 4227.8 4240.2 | 1.9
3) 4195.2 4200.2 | 1.81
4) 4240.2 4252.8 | 1.93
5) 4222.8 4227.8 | 1.78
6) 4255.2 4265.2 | 2.03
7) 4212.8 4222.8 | 1.95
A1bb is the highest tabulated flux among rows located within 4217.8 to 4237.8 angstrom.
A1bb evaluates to 2.137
